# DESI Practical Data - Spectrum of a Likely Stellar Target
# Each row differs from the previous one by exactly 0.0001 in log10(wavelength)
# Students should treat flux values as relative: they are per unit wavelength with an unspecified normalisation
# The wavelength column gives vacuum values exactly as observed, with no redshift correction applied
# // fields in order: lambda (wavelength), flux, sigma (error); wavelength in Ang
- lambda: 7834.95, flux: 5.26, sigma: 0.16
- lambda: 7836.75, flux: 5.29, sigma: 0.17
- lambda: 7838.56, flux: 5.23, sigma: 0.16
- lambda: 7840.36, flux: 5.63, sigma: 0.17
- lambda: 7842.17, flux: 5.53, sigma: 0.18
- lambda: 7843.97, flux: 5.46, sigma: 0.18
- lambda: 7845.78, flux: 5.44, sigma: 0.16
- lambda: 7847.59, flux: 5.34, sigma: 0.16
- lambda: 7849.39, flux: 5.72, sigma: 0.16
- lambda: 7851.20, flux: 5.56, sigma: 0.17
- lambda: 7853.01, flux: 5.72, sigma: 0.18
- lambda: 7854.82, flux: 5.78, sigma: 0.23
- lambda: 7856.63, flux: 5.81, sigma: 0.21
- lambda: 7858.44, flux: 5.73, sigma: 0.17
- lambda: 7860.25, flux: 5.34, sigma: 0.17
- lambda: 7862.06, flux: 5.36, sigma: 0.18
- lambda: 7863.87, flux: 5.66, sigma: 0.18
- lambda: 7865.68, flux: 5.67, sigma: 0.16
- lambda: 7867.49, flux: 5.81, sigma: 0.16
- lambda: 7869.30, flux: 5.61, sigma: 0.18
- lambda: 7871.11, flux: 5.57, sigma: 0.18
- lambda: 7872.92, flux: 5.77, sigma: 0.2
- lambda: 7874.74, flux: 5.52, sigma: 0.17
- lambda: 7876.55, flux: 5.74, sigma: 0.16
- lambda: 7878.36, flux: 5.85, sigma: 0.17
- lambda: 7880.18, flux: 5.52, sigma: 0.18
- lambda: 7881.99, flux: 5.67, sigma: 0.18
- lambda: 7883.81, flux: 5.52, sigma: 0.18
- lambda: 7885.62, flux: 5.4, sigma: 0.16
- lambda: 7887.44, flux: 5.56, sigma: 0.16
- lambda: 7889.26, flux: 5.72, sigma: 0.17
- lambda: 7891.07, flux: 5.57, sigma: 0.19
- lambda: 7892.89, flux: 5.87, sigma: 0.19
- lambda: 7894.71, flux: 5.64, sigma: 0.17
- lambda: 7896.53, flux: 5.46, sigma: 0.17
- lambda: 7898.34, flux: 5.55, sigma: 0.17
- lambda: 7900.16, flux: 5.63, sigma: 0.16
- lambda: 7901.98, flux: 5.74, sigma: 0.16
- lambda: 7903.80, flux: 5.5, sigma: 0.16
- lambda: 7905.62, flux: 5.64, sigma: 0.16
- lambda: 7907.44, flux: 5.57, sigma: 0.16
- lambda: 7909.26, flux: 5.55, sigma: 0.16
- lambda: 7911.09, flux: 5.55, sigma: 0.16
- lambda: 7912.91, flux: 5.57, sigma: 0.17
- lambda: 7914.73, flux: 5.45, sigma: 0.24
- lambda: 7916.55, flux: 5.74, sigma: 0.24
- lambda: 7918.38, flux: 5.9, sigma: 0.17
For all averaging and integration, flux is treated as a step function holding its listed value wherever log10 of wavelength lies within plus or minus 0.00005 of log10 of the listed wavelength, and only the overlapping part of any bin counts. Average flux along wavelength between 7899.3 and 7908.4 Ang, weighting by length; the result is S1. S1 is 5.62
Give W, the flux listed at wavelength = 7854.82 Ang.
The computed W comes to 5.78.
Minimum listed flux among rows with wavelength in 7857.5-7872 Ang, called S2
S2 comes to 5.34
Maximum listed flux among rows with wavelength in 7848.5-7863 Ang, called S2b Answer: 5.81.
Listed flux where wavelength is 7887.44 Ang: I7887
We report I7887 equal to 5.56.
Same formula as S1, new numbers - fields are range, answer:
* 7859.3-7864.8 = 5.46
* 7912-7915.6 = 5.52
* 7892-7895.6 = 5.75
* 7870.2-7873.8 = 5.68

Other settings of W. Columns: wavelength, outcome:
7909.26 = 5.55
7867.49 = 5.81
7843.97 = 5.46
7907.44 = 5.57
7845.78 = 5.44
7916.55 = 5.74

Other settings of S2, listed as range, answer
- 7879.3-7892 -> 5.4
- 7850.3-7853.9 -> 5.56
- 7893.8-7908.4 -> 5.46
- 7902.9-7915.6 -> 5.45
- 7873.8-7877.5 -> 5.52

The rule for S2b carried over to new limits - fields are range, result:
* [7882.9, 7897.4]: 5.87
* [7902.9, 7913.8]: 5.64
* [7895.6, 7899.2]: 5.55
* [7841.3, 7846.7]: 5.53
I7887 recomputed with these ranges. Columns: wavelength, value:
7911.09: 5.55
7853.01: 5.72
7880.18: 5.52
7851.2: 5.56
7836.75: 5.29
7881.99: 5.67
